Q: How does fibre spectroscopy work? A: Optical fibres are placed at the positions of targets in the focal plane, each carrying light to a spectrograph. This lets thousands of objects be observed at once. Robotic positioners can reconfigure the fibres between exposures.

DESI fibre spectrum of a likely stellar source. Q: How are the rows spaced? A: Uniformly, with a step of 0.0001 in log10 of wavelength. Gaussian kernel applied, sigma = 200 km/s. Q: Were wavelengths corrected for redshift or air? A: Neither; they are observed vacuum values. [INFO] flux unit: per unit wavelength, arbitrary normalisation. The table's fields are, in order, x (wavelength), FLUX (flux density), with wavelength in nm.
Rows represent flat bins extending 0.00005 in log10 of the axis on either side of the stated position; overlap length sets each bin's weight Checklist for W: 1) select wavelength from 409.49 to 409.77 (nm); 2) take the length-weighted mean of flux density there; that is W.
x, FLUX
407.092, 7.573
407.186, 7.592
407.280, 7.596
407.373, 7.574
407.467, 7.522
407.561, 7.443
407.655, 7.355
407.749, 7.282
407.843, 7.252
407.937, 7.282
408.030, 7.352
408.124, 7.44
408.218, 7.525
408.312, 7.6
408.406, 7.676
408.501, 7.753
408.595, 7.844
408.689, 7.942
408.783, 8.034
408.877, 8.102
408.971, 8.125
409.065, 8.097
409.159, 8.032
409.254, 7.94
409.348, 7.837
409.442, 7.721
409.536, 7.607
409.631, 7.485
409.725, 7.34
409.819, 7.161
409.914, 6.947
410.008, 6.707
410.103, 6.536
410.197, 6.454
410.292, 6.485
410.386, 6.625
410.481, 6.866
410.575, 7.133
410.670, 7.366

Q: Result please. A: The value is 7.47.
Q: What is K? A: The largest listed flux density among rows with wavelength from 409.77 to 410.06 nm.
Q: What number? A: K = 7.161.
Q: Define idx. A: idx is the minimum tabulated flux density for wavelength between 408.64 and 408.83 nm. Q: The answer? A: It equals 7.942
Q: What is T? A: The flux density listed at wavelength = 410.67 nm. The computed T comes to 7.366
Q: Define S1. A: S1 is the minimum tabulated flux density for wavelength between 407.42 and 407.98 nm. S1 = 7.252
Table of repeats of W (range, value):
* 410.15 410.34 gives 6.48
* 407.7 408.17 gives 7.33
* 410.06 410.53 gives 6.6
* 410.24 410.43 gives 6.55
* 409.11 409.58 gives 7.83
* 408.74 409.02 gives 8.1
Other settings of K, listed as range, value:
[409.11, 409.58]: 8.032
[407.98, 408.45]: 7.676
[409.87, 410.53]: 6.947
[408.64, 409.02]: 8.125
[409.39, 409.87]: 7.721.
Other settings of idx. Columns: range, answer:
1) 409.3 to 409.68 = 7.485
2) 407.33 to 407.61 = 7.443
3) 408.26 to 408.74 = 7.6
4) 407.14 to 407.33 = 7.592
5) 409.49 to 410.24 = 6.454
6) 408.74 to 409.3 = 7.94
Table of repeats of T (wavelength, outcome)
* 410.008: 6.707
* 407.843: 7.252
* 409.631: 7.485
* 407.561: 7.443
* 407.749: 7.282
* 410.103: 6.536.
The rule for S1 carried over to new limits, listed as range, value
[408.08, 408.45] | 7.44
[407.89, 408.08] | 7.282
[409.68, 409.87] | 7.161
